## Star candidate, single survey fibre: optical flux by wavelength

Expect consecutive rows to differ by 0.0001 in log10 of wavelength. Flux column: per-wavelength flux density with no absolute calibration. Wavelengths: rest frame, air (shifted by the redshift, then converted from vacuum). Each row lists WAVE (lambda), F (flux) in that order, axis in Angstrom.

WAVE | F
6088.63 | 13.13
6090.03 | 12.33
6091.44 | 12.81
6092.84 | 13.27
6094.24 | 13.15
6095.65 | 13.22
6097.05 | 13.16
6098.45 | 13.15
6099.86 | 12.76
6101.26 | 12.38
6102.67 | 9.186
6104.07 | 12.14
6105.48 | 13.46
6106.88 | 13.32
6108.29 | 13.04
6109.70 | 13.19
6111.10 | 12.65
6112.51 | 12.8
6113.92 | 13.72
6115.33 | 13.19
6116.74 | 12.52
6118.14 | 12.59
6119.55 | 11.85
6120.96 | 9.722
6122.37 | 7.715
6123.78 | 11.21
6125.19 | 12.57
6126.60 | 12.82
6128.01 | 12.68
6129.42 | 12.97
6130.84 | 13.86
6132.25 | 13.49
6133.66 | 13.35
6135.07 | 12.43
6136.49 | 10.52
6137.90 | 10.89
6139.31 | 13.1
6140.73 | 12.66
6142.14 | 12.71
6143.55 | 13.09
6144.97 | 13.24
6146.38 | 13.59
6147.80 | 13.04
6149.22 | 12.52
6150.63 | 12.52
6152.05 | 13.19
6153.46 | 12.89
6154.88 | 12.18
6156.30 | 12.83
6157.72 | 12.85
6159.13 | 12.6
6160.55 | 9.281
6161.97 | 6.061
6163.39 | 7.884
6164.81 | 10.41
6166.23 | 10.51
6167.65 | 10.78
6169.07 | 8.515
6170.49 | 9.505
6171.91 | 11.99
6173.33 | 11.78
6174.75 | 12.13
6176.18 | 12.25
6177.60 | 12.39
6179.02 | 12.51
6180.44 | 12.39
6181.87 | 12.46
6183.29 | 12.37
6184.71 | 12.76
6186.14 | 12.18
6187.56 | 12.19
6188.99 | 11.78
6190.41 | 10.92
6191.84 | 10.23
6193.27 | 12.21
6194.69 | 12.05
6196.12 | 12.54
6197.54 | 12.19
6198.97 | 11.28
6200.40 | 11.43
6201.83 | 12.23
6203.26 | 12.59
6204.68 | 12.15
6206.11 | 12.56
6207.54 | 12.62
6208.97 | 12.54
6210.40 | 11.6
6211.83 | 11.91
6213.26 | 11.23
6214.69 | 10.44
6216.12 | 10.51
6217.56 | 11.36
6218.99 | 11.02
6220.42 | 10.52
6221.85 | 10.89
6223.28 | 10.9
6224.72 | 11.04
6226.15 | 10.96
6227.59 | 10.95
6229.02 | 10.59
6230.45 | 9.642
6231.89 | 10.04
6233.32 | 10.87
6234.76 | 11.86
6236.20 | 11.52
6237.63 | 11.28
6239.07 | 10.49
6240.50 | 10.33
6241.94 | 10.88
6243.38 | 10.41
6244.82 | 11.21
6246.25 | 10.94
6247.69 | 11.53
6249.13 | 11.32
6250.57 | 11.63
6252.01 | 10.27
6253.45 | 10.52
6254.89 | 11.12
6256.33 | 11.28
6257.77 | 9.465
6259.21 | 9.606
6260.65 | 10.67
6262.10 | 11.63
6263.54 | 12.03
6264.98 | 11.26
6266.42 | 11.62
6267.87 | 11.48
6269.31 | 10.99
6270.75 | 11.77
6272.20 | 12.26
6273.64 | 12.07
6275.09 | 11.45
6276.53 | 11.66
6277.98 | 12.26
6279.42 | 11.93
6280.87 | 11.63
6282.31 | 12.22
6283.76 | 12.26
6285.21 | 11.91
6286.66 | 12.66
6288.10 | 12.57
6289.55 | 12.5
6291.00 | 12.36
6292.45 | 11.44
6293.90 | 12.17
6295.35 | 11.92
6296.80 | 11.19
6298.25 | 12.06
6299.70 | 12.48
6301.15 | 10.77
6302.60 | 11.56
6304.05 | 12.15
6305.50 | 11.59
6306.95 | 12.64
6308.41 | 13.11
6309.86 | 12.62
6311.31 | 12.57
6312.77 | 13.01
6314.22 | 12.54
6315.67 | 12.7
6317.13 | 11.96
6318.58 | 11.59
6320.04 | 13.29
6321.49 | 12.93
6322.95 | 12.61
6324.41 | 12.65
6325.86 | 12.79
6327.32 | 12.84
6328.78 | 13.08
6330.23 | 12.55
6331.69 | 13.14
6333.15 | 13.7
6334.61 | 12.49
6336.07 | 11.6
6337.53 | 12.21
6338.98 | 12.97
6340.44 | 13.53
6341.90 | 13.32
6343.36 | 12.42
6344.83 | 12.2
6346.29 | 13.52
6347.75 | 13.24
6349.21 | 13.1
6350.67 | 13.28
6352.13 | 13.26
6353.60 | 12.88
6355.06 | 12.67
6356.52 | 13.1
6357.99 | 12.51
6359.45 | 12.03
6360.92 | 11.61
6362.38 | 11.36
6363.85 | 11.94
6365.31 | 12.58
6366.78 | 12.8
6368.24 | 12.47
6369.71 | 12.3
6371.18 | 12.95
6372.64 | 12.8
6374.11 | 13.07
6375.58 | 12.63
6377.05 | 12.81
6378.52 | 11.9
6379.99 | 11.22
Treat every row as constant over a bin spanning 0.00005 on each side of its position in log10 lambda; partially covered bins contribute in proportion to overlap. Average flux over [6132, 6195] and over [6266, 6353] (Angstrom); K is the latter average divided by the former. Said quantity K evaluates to 1.05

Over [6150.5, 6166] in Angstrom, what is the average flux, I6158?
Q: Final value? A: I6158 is 11.1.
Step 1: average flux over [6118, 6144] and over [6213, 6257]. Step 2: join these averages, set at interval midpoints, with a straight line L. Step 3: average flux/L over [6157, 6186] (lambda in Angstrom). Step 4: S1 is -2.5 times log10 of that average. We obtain 0.050 mag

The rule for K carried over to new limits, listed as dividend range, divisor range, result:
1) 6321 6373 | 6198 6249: 1.13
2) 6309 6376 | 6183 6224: 1.09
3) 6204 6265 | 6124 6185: 0.92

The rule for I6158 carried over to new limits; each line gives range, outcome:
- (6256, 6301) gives 11.7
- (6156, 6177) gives 10.6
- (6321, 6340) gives 12.7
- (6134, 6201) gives 11.7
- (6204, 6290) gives 11.3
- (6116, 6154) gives 12.4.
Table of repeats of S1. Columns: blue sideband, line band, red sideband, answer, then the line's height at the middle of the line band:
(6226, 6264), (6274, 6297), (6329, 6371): -0.044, 11.6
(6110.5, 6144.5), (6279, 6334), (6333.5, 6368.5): 0.019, 12.6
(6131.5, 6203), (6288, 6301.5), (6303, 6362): 0.048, 12.5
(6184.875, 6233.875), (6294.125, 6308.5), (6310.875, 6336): 0.049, 12.5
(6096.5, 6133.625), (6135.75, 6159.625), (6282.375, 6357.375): -0.016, 12.4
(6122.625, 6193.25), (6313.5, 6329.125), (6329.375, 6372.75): -0.005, 12.6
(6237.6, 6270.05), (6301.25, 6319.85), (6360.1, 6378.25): -0.058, 11.7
